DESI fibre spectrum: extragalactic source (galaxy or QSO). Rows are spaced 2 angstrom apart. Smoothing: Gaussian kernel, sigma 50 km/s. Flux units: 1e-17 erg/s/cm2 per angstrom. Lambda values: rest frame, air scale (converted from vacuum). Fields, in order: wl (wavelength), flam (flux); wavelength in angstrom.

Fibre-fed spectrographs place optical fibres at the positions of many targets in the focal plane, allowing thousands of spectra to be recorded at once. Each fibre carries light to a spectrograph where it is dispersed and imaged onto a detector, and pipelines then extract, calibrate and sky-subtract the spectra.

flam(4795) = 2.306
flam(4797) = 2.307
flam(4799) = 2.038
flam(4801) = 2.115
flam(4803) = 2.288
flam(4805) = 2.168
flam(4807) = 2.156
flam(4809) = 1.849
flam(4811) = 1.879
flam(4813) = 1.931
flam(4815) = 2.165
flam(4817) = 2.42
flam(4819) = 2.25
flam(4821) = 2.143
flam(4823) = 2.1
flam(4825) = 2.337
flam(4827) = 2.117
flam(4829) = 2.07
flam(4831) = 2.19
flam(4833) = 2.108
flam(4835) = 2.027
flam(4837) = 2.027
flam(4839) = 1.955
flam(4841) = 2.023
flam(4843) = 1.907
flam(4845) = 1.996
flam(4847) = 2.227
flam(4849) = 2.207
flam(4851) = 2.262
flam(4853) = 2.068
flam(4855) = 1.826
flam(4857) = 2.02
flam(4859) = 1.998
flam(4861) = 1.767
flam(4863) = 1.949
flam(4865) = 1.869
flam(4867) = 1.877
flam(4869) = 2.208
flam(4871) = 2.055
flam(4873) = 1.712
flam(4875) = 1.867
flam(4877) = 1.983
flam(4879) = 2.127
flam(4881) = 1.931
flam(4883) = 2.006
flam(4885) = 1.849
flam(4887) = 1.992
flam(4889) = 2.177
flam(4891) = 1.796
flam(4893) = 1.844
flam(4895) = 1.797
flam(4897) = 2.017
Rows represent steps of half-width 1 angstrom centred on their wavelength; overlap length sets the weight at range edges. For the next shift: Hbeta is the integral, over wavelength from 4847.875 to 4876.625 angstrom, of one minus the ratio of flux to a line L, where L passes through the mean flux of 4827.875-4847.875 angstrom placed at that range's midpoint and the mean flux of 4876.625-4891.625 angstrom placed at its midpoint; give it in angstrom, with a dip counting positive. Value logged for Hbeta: 0.57 angstrom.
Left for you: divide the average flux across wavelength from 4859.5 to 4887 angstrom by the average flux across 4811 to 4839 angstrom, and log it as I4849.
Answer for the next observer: 0.91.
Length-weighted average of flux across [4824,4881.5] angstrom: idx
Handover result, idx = 2.03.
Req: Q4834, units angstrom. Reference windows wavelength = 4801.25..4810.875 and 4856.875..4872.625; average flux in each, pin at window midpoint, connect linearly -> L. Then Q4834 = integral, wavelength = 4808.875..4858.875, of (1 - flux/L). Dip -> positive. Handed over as -1.5 angstrom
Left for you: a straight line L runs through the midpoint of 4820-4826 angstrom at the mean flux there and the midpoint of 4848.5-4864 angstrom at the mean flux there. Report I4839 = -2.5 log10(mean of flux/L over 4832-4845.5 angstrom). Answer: 0.05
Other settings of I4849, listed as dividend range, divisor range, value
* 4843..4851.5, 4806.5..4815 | 1.09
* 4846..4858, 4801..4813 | 1.02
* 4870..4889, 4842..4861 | 0.96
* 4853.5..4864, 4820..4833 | 0.89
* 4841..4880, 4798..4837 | 0.94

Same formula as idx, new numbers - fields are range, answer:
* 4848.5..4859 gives 2.06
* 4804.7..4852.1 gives 2.1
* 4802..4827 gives 2.14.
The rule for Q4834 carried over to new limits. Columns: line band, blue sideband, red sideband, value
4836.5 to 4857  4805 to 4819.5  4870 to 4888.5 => -0.3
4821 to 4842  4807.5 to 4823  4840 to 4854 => 0.0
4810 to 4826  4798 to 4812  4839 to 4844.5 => -0.9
